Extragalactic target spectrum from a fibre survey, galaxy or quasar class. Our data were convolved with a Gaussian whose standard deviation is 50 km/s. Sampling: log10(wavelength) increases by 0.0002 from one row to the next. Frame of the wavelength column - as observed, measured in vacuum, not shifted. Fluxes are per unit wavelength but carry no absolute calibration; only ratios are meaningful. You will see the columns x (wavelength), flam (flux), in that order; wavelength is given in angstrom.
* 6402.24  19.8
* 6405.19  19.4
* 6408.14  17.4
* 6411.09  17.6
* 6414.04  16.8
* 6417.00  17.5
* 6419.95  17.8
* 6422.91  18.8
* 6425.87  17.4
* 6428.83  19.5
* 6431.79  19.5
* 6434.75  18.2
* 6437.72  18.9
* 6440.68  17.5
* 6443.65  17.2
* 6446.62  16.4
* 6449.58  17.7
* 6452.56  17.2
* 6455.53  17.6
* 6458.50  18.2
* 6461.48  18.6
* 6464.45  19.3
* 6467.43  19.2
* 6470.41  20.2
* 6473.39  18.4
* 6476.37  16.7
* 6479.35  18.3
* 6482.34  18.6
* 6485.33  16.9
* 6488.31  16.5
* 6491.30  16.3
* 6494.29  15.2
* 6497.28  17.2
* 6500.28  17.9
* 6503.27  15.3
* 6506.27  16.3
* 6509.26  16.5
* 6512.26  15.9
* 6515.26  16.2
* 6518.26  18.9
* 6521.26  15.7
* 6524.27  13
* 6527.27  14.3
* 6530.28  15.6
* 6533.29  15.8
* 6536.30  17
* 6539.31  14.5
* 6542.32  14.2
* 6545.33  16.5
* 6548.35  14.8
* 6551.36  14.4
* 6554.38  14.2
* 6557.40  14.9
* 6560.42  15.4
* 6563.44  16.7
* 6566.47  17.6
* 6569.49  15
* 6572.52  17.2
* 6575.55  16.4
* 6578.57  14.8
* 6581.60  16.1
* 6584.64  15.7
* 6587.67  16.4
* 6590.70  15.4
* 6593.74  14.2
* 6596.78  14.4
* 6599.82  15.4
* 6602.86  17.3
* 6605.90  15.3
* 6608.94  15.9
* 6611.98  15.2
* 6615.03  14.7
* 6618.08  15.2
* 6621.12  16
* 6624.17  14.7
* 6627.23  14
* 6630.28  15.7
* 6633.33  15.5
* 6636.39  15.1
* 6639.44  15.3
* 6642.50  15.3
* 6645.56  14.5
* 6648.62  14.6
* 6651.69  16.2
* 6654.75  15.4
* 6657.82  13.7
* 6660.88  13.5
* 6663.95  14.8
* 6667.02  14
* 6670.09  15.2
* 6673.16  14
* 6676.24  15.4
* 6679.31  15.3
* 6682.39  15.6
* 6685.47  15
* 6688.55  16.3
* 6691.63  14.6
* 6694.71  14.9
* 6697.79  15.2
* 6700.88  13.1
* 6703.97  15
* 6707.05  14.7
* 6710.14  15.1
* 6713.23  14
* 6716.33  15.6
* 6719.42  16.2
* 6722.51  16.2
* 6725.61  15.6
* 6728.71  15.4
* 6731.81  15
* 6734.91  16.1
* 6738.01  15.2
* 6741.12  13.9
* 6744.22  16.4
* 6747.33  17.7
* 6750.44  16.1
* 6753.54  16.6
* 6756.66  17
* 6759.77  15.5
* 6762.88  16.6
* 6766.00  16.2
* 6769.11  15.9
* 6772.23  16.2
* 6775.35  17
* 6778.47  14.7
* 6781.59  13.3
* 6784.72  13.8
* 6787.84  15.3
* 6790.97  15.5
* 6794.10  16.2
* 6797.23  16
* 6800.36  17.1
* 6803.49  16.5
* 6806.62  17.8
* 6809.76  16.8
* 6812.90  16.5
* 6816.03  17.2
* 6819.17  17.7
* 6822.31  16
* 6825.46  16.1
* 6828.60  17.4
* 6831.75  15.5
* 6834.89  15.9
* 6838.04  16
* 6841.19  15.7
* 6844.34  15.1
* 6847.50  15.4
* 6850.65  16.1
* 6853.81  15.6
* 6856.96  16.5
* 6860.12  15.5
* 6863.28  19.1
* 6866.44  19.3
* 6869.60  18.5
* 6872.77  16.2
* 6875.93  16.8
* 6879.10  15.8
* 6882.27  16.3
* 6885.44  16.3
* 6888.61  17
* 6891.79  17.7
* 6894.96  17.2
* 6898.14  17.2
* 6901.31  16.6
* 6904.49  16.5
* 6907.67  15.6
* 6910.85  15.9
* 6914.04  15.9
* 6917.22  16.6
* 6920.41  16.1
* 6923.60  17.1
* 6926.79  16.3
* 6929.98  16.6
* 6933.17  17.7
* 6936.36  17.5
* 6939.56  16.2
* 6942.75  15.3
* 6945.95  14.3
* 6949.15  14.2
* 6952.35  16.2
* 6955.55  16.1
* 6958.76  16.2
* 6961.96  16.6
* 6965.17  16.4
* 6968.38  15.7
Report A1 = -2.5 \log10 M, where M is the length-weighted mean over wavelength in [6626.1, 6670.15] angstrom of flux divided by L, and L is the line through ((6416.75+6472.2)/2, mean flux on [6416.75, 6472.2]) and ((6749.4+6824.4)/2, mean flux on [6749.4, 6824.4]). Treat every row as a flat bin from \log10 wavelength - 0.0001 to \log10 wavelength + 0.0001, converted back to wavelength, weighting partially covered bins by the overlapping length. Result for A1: 0.15 mag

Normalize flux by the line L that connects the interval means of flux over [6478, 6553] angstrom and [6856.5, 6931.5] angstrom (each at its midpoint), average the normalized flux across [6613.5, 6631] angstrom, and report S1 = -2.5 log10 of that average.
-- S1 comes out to 0.09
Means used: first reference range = 16.1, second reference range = 16.8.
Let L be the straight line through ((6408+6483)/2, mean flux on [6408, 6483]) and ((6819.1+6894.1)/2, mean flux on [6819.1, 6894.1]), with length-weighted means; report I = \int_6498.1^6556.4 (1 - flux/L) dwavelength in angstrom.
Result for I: 7.1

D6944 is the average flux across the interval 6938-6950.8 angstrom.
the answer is 15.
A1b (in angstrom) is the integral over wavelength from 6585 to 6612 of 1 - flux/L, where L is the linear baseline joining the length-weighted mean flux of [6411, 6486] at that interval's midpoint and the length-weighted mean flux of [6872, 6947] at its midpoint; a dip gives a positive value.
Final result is 3.1 angstrom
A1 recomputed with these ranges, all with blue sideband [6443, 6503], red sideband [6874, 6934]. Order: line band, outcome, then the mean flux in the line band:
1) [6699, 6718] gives 0.169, 14.6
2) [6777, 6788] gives 0.192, 14.1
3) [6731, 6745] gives 0.115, 15.3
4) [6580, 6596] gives 0.123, 15.5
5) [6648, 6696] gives 0.152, 14.9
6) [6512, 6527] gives 0.112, 15.8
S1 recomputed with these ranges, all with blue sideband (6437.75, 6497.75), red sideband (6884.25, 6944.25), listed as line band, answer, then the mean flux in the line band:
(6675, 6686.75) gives 0.123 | 15.3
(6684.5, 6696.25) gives 0.130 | 15.2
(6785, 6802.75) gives 0.067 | 15.9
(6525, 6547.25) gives 0.146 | 15.3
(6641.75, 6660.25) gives 0.162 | 14.9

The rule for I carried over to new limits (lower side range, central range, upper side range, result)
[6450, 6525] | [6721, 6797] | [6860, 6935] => 5.6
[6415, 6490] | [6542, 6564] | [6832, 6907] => 3.2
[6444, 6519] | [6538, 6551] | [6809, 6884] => 1.7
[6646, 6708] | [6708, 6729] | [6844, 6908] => -0.3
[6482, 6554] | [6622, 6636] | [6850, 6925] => 1.0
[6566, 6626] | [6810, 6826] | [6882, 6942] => -0.4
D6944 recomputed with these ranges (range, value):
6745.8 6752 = 16.9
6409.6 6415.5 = 17.2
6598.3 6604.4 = 16.3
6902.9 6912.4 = 16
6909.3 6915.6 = 15.9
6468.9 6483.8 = 18.4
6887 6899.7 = 17.3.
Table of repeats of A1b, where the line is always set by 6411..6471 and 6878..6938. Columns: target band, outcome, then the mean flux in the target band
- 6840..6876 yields 0.3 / 16.7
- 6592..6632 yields 5.3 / 15.2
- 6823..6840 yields 0.7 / 16.2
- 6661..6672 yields 1.8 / 14.5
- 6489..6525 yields 3.3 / 16.3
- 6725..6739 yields 1.4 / 15.5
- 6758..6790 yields 3.0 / 15.5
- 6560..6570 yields 0.8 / 16.4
